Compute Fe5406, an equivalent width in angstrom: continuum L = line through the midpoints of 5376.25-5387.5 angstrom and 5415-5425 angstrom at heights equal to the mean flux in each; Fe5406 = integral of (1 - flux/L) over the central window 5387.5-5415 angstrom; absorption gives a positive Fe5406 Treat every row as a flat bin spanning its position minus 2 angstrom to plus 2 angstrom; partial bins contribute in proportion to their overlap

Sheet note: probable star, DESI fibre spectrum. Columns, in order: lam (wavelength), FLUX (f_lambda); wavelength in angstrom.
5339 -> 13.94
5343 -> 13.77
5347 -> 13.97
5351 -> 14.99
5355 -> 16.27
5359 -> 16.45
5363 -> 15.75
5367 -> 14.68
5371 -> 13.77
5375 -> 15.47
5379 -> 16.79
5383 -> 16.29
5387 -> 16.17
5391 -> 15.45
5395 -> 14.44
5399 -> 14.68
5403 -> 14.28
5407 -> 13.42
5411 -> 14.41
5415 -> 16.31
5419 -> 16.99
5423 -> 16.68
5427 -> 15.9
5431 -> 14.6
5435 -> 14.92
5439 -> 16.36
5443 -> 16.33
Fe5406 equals 3.13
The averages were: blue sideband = 16.4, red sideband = 16.7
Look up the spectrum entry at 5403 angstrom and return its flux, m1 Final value 14.28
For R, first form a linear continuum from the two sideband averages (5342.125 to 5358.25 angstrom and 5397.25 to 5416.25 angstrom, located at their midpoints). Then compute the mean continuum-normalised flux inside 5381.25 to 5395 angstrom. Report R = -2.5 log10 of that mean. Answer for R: -0.08 mag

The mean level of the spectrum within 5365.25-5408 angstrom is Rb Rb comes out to 15.1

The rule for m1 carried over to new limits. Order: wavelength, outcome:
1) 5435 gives 14.92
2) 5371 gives 13.77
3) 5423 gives 16.68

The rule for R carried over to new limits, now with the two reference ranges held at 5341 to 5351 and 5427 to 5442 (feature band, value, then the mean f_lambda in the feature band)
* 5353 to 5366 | -0.12 mag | 16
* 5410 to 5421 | -0.06 mag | 16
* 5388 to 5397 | -0.02 mag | 15.1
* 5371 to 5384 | -0.09 mag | 15.8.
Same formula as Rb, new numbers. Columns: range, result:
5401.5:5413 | 14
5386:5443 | 15.3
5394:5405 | 14.5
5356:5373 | 15.2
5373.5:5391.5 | 16.1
